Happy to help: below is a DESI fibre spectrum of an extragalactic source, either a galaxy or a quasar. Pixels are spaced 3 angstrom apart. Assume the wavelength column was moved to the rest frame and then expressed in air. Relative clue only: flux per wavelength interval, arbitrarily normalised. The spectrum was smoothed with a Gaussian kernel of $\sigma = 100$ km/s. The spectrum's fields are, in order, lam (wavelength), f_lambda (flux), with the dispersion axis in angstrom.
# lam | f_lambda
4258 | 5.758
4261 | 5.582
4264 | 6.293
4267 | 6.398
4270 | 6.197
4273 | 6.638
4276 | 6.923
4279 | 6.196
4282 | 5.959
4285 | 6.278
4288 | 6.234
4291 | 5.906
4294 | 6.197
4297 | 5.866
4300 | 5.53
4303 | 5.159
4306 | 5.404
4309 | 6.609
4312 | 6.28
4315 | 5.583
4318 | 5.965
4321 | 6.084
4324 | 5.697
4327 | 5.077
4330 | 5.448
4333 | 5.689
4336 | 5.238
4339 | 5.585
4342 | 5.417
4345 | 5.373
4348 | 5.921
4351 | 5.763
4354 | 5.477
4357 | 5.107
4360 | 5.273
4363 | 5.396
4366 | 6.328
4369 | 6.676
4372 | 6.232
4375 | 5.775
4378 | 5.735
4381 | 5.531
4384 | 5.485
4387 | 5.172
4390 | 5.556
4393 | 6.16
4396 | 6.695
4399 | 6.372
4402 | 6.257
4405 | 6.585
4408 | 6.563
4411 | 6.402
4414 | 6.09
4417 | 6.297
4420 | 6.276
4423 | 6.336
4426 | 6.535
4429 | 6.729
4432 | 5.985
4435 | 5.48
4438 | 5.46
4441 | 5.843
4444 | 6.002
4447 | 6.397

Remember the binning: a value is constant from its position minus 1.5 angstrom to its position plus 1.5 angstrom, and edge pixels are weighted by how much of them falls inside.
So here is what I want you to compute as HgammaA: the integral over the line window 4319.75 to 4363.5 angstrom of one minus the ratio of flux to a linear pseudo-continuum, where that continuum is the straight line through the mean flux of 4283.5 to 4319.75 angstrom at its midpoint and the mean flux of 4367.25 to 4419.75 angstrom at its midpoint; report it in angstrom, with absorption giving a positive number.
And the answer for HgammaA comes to 3.6 angstrom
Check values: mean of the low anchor 5.92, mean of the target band 5.5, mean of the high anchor 6.1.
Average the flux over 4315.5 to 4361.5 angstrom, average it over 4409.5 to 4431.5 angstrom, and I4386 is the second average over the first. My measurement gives 1.15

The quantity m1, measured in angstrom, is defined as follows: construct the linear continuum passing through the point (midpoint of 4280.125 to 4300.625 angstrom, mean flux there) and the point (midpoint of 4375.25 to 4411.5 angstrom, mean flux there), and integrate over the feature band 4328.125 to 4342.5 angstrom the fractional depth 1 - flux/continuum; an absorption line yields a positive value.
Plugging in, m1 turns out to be 1.32 angstrom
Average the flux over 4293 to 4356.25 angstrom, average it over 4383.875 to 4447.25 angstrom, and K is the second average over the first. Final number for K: 1.1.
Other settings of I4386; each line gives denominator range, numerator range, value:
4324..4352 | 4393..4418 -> 1.16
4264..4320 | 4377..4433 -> 1.01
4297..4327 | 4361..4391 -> 1.00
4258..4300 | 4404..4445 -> 1.00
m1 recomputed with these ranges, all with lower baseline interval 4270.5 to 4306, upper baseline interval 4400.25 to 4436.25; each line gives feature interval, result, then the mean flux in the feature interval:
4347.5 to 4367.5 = 1.9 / 5.59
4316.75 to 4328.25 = 0.8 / 5.71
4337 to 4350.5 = 1.3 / 5.58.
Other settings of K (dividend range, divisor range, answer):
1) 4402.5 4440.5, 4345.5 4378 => 1.08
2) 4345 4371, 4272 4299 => 0.92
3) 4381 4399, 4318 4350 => 1.05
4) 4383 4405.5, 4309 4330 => 1.04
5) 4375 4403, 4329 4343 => 1.07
